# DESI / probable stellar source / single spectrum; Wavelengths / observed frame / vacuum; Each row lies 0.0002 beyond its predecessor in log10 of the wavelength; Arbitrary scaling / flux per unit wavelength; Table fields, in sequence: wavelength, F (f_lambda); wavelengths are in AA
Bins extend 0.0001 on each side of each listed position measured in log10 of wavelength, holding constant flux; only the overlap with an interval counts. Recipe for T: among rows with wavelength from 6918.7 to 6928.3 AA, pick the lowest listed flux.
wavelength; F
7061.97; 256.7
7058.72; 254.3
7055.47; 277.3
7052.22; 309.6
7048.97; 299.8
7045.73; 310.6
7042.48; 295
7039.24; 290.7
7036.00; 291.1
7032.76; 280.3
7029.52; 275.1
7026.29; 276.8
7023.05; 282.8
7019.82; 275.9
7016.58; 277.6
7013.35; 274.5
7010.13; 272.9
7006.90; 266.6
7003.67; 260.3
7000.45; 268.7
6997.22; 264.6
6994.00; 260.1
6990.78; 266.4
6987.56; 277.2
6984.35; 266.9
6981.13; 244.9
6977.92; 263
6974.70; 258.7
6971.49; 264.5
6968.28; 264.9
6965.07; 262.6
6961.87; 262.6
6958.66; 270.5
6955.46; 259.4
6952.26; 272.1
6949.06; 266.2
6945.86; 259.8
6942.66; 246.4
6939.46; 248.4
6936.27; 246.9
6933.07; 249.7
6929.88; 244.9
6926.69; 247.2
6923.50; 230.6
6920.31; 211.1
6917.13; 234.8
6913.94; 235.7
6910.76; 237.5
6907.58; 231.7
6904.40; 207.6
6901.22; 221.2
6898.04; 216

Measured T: 211.1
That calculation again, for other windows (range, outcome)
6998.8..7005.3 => 260.3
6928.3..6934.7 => 244.9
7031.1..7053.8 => 280.3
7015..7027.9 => 275.9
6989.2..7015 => 260.1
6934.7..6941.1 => 246.9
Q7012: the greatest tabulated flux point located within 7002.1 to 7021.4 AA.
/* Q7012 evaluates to 277.6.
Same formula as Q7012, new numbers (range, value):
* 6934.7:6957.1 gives 272.1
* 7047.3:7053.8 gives 309.6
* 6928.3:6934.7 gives 249.7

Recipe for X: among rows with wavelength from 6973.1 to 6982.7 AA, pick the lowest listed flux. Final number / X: 244.9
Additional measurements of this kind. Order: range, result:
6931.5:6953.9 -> 246.4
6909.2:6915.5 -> 235.7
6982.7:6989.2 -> 266.9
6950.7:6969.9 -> 259.4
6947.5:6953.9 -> 266.2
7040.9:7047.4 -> 295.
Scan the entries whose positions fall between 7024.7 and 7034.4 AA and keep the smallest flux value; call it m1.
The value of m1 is 275.1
